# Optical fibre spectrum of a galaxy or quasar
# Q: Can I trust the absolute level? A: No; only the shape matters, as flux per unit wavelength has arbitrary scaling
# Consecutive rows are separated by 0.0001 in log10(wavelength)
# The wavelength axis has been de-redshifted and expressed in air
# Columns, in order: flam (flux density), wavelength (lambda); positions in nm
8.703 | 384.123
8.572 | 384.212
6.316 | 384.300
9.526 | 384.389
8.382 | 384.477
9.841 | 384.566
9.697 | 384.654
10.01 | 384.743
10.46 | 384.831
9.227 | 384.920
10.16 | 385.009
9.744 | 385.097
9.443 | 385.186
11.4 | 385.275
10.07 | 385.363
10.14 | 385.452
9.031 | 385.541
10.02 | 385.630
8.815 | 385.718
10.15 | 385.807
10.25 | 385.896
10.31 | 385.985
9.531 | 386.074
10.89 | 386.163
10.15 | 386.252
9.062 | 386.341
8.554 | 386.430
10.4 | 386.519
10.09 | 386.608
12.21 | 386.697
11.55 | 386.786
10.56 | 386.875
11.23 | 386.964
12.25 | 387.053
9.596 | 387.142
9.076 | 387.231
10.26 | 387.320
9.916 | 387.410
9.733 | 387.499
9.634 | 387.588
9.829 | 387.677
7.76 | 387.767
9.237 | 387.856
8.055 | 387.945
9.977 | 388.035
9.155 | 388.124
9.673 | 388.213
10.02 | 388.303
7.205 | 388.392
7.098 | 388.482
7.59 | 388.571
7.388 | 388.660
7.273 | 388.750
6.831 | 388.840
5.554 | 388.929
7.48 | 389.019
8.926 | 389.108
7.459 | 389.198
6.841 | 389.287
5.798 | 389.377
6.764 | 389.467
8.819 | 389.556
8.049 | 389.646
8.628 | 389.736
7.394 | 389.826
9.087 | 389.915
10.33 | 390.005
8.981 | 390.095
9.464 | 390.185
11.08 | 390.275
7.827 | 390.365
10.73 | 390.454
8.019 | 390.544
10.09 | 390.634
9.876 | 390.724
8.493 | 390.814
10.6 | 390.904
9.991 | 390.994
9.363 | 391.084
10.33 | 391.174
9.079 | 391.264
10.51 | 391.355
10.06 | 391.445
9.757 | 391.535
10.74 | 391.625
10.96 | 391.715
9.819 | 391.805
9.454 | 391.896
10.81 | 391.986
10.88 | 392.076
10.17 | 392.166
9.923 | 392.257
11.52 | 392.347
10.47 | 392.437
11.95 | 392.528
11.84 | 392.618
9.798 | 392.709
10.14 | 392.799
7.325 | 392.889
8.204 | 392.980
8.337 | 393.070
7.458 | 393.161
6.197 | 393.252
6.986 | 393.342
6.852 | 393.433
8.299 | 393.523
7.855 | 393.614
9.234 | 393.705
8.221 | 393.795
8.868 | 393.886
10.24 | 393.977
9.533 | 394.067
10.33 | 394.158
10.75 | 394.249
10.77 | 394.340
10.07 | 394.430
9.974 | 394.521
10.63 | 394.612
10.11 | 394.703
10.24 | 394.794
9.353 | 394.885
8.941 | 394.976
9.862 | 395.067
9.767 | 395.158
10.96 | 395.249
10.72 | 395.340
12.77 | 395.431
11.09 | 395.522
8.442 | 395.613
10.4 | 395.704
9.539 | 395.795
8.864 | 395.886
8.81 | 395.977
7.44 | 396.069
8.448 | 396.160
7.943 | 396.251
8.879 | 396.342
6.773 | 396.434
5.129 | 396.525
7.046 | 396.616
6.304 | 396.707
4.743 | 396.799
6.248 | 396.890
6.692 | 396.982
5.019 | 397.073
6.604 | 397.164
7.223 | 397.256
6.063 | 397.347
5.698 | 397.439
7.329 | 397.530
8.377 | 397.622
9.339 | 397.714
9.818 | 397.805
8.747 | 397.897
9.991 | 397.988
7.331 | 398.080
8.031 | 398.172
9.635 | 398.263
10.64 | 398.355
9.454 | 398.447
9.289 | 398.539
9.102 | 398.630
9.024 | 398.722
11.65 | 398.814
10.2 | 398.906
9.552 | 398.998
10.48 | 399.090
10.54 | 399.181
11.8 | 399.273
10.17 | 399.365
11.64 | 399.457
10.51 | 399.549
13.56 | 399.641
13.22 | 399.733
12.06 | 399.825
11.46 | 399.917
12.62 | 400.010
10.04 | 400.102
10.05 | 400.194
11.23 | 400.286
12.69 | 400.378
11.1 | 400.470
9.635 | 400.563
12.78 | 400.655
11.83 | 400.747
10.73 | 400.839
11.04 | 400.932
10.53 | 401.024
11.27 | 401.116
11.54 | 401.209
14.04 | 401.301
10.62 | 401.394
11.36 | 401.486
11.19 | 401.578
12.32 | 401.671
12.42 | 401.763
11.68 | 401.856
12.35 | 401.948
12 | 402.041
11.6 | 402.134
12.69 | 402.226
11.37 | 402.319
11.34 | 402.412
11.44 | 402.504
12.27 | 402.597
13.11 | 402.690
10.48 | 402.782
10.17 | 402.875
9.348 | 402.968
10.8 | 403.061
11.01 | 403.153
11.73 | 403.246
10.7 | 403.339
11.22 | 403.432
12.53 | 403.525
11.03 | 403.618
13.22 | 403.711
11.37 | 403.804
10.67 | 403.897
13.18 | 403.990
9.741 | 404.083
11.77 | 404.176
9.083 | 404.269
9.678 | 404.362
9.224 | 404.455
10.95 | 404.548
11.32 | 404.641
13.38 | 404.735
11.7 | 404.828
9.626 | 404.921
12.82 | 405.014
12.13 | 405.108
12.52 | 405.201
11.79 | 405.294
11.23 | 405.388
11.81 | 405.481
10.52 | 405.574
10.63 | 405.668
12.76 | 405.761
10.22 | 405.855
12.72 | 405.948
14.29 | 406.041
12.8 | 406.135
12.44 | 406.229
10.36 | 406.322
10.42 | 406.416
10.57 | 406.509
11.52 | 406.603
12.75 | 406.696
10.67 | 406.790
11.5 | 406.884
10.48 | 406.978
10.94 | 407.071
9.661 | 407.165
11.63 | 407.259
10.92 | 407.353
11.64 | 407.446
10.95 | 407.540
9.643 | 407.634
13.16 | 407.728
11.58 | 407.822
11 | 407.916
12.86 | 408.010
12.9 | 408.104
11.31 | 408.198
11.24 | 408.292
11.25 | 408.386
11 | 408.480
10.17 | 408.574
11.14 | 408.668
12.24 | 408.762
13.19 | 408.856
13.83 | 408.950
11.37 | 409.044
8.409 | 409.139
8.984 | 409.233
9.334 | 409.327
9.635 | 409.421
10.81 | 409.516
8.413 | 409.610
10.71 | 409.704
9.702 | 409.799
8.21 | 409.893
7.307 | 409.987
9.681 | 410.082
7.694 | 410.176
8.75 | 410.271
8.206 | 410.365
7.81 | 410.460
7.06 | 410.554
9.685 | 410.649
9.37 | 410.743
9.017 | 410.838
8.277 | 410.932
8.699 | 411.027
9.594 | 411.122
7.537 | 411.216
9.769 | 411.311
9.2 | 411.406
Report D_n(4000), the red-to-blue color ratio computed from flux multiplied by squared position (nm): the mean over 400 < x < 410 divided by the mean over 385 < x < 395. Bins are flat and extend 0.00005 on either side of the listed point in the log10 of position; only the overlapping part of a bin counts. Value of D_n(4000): 1.29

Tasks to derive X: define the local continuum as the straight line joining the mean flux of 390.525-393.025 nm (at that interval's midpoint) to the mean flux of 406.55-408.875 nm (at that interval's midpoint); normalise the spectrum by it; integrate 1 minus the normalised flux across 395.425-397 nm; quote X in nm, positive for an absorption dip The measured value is 0.36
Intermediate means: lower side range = 10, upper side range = 11.4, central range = 7.99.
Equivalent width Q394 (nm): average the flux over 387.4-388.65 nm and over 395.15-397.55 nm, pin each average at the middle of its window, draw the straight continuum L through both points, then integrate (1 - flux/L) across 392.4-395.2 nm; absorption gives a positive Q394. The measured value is -0.37 nm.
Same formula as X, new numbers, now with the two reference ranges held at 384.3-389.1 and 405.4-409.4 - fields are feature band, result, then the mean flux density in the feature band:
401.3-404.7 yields -0.13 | 11.3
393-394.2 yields 0.21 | 8.33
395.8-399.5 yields 0.72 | 8.42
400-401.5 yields -0.08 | 11.3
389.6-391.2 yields 0.07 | 9.34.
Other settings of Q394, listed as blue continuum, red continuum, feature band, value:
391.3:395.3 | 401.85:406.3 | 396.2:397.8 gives 0.53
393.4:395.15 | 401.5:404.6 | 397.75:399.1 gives 0.11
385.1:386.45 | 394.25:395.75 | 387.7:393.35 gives 0.61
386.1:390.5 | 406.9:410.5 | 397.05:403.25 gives -0.42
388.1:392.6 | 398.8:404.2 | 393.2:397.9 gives 0.75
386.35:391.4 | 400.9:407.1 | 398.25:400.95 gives -0.04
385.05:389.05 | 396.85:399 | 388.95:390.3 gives 0.14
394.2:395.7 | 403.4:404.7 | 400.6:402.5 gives -0.15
